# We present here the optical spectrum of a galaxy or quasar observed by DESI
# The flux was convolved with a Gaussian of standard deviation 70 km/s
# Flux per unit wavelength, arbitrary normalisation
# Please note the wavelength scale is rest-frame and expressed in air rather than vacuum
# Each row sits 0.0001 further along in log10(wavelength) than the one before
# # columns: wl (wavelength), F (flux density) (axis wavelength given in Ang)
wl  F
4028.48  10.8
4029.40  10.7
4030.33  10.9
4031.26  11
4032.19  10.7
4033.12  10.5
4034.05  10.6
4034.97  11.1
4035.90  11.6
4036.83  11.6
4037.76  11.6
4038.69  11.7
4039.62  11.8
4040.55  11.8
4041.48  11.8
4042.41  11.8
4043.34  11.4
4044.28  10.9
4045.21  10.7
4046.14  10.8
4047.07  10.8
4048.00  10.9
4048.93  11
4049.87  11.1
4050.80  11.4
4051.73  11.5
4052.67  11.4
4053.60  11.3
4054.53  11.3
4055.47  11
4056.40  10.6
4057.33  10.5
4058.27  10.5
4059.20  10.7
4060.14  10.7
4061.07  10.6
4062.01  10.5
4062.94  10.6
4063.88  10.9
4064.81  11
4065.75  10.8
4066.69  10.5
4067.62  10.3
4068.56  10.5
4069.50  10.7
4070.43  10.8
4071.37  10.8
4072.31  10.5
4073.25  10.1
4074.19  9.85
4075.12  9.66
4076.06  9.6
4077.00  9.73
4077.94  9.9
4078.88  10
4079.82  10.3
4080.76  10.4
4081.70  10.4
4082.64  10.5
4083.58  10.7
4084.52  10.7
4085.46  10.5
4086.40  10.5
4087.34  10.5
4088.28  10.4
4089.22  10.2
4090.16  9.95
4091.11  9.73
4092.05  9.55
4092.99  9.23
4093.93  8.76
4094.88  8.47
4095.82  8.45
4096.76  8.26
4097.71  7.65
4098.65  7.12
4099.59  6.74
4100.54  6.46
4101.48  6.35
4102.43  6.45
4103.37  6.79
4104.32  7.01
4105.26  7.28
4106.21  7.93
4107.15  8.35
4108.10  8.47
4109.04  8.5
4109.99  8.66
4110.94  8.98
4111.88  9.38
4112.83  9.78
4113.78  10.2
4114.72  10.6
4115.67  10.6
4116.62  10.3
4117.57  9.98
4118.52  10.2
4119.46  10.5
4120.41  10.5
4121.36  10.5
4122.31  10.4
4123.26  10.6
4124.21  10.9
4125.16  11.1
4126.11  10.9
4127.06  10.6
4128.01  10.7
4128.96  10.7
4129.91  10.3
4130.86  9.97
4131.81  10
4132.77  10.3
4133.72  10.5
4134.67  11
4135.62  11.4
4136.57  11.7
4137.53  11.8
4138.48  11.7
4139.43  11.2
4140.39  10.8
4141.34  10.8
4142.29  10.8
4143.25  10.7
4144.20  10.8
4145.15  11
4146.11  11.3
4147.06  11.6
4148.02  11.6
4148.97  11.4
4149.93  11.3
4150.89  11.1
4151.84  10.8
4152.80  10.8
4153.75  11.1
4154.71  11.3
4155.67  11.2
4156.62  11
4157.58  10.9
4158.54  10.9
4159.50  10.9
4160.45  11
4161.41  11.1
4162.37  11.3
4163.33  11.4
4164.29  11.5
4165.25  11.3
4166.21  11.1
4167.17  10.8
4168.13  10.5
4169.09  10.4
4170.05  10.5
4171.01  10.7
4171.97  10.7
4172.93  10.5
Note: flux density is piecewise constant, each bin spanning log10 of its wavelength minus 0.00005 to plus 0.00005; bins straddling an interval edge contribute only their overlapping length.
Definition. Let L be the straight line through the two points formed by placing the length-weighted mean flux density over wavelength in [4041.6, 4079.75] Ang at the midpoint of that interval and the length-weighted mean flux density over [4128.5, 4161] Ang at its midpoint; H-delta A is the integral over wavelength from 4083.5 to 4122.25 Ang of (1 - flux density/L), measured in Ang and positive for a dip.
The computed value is 6.4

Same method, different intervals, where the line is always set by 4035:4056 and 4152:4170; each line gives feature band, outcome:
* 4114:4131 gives 0.9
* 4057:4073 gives 0.9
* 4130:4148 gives 0.2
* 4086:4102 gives 3.5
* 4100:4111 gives 3.6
